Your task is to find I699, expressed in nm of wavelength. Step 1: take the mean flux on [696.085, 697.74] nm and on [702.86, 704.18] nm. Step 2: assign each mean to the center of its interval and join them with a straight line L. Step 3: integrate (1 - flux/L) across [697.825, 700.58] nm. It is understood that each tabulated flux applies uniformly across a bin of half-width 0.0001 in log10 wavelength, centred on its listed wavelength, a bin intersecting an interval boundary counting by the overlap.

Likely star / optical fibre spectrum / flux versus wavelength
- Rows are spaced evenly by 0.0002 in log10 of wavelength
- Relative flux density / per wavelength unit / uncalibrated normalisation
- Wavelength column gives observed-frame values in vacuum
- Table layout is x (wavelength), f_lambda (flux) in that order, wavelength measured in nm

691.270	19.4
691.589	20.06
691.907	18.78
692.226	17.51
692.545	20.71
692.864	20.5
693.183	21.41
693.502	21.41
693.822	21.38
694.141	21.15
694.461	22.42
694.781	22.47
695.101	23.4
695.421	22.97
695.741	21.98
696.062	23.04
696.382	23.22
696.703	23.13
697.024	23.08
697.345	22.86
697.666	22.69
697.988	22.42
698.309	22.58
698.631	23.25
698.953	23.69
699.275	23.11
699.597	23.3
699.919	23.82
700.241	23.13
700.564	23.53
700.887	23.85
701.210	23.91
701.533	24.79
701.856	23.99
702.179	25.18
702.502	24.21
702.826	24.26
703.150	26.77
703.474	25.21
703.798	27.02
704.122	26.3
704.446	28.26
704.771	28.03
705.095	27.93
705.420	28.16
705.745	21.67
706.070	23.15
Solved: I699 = 0.10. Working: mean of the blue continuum 23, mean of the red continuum 26.1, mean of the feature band 23.2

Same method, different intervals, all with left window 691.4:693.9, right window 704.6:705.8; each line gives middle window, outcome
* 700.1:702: 0.06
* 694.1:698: -0.13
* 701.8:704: 0.03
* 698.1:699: 0.01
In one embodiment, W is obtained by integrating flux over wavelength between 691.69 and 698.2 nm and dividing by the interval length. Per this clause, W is 21.8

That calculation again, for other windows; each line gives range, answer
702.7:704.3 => 26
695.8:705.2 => 24.3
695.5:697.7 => 22.9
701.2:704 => 25.1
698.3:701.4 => 23.5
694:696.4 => 22.6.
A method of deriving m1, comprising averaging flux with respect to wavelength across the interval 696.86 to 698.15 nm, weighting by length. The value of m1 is 22.8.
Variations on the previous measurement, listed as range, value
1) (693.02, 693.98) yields 21.4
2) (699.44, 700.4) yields 23.4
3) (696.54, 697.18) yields 23.1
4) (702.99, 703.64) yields 26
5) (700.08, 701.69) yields 23.8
